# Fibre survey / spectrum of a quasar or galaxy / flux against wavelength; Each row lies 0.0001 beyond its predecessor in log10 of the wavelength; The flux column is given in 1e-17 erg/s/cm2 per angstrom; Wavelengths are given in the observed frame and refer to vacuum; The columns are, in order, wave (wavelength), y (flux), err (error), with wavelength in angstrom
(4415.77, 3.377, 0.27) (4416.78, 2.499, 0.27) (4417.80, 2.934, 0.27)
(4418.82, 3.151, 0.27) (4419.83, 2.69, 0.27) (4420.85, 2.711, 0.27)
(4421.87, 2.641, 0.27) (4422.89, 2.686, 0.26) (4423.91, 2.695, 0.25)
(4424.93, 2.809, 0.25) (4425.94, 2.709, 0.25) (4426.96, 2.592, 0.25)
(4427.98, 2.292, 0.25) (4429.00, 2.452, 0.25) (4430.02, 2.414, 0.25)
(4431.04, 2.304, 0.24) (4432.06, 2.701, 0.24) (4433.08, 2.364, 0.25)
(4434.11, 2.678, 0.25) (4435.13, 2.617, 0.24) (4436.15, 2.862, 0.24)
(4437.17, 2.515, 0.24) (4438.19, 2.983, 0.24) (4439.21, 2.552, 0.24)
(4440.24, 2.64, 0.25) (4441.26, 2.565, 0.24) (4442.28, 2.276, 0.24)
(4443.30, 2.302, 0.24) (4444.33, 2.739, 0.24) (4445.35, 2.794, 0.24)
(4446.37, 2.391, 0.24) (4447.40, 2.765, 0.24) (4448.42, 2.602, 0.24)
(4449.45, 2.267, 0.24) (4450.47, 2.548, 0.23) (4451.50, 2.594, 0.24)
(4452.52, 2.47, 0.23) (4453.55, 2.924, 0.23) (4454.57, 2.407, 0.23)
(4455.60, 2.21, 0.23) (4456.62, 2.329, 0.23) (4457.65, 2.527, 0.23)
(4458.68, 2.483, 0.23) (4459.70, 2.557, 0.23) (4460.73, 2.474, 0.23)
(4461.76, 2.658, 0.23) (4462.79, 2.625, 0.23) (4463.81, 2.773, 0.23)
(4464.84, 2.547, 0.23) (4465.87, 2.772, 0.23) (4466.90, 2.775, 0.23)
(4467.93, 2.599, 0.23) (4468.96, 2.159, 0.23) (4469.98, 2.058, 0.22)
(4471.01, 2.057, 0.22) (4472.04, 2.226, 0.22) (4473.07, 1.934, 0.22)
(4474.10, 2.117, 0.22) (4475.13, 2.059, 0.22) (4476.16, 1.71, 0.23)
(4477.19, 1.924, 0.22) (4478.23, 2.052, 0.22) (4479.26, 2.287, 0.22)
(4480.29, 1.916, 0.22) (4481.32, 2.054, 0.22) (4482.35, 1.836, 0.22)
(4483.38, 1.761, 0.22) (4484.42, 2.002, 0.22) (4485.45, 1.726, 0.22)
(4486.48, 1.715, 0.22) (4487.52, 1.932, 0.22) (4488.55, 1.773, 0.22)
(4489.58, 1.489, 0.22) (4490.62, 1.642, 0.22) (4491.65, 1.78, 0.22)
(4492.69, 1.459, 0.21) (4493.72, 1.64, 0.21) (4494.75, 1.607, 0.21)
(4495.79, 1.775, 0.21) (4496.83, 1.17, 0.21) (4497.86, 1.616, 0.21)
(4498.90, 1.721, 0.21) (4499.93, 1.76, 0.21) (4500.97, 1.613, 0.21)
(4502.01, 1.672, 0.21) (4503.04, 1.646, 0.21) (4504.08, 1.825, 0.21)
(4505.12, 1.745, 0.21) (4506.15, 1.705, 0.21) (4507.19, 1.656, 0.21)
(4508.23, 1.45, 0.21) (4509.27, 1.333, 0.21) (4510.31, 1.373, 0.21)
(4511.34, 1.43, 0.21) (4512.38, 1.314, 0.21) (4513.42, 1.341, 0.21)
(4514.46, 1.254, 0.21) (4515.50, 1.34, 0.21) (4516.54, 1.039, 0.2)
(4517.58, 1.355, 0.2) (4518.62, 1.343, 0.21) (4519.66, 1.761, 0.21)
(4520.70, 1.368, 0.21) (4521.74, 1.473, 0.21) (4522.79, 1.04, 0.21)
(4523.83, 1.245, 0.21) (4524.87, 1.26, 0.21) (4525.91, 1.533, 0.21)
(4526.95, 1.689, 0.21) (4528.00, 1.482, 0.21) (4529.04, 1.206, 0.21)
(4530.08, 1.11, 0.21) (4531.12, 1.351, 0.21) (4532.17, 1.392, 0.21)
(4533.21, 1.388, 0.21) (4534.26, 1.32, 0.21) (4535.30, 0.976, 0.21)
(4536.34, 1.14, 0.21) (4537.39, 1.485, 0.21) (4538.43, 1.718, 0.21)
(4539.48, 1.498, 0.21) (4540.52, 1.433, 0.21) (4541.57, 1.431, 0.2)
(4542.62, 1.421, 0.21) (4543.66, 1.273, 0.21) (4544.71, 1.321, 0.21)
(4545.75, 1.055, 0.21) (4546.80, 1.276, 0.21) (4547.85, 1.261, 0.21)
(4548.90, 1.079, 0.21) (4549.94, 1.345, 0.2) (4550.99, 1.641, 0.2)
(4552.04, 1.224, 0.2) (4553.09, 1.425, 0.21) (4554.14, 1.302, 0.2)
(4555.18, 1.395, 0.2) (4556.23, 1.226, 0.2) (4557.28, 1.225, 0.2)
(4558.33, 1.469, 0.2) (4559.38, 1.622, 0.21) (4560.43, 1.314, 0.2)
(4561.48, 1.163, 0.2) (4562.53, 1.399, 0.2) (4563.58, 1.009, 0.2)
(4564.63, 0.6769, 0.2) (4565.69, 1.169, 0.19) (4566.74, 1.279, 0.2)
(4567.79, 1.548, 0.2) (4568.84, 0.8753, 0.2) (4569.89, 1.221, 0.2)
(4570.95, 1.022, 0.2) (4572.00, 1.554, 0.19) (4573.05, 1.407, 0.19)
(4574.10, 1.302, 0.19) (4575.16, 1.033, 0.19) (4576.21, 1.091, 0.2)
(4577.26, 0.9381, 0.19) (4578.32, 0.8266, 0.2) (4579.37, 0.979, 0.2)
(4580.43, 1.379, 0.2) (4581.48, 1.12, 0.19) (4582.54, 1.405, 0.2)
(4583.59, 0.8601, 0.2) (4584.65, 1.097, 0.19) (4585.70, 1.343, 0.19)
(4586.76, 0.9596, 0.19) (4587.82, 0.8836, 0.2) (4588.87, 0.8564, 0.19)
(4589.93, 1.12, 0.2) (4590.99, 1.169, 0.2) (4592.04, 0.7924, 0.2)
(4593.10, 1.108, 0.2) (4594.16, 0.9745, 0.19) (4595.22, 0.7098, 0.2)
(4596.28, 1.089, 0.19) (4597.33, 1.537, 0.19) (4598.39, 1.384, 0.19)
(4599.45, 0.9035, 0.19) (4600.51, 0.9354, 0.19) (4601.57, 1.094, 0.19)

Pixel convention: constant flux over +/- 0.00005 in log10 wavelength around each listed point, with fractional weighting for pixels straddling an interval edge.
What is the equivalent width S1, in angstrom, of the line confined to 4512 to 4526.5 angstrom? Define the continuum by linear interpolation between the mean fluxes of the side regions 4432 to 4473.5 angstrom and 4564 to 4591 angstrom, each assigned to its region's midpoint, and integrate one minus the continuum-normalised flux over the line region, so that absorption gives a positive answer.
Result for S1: 3.56 angstrom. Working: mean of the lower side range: 2.52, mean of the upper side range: 1.12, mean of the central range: 1.34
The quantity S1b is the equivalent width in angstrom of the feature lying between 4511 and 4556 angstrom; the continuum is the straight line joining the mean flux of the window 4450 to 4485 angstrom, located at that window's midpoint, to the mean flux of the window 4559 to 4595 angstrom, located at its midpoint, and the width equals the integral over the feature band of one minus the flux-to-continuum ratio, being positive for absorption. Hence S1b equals 6.9 angstrom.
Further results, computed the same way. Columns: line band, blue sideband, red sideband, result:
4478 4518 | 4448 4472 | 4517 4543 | 5.44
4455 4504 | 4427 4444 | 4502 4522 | -2.30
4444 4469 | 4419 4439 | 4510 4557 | -3.09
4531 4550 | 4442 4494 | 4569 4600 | 2.55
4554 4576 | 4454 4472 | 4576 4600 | 1.29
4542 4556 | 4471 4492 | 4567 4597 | 0.55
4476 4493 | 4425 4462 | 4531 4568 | 1.94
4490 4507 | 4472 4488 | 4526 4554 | 1.06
